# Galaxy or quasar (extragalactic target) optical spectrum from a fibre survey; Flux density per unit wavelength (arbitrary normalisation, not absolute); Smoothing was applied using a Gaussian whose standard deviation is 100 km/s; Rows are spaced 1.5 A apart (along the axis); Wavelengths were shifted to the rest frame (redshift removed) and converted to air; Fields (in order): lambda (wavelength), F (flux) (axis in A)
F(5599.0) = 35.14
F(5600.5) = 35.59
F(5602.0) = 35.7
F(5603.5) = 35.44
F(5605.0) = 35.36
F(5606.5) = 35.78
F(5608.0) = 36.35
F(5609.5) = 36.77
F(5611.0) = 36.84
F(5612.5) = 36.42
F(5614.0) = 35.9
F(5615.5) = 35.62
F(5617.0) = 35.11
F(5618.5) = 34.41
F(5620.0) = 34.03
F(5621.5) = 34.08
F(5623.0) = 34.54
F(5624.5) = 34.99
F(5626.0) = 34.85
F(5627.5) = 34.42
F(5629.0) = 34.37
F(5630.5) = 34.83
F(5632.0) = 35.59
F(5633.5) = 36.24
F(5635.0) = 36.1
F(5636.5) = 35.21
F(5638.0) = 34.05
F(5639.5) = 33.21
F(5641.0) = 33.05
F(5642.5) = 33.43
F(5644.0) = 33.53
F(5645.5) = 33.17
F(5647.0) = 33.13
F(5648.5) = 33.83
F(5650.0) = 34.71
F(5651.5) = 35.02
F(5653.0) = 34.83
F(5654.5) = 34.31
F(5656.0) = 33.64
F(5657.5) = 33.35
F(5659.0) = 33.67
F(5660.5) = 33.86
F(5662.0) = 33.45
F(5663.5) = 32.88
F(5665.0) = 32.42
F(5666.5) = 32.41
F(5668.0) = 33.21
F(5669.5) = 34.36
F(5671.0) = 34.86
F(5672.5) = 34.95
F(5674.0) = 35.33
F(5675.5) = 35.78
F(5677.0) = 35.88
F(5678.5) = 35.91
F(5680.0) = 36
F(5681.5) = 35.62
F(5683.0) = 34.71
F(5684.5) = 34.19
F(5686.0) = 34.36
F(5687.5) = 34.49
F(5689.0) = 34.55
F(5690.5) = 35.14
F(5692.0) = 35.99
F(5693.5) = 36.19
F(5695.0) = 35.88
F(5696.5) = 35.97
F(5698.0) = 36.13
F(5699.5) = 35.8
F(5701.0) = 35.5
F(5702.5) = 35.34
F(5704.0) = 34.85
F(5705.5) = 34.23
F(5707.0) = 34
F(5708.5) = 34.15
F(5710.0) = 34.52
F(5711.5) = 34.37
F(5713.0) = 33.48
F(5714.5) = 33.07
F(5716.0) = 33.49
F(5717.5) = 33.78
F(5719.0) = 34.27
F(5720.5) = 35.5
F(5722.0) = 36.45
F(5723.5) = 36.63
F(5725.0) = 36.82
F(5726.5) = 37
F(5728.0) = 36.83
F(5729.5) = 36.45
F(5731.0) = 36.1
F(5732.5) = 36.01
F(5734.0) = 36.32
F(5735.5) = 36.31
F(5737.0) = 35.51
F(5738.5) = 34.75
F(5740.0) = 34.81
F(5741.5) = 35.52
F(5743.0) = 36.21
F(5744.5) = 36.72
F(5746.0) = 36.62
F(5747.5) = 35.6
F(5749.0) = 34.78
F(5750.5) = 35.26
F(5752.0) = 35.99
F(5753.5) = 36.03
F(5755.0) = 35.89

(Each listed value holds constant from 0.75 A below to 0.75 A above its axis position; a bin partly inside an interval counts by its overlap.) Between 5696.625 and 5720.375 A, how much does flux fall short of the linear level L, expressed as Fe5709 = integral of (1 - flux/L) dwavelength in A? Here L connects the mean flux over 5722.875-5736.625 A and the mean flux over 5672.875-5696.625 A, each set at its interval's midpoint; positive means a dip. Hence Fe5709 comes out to 0.93 A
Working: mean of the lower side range 35.4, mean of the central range 34.5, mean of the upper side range 36.5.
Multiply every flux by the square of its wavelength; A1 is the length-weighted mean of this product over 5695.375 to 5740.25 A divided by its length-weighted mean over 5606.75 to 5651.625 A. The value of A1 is 1.0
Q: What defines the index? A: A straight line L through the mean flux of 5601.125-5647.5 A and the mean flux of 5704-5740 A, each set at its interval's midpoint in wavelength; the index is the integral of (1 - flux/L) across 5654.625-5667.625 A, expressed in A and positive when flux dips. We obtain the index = 0.7 A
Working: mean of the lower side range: 34.9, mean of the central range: 33.3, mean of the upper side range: 35.2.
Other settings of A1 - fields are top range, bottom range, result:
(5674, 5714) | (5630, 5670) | 1.05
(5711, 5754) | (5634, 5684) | 1.06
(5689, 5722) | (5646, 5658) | 1.04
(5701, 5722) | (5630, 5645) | 1.02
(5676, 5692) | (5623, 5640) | 1.03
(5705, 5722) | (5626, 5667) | 1.03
